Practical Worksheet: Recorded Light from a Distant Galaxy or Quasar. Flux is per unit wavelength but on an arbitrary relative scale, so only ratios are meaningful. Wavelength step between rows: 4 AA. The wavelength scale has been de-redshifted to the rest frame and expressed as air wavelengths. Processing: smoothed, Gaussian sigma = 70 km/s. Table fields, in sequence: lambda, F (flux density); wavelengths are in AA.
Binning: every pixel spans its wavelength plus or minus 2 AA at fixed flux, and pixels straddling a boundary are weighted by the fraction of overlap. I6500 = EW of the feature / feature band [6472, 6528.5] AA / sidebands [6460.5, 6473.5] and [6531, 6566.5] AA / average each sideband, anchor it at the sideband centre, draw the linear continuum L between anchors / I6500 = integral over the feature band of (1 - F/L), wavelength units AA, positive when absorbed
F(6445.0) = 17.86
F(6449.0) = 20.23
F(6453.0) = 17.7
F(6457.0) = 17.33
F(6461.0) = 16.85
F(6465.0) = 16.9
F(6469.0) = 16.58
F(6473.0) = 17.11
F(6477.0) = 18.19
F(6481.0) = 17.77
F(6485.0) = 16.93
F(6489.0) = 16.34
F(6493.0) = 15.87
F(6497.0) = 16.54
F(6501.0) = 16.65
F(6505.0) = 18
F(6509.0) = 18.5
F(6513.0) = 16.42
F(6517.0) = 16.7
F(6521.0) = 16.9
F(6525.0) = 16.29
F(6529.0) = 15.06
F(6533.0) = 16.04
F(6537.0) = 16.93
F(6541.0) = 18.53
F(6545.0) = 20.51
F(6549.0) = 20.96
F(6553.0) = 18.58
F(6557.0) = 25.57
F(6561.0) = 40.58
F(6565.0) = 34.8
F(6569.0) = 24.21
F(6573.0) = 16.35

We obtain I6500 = 7.1 AA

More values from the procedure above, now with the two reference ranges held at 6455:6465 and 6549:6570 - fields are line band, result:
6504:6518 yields 3.28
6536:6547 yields 3.10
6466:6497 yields 3.93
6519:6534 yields 5.16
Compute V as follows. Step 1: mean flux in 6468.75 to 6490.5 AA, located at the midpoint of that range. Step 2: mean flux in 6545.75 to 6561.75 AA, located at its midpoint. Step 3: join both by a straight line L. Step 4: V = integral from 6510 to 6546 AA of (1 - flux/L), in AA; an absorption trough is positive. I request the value 8.4 AA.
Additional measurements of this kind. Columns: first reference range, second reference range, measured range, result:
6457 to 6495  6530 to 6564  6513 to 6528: 2.8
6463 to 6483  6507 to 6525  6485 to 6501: 0.7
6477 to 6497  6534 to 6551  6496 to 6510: 0.1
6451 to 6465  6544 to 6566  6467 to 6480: 1.0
